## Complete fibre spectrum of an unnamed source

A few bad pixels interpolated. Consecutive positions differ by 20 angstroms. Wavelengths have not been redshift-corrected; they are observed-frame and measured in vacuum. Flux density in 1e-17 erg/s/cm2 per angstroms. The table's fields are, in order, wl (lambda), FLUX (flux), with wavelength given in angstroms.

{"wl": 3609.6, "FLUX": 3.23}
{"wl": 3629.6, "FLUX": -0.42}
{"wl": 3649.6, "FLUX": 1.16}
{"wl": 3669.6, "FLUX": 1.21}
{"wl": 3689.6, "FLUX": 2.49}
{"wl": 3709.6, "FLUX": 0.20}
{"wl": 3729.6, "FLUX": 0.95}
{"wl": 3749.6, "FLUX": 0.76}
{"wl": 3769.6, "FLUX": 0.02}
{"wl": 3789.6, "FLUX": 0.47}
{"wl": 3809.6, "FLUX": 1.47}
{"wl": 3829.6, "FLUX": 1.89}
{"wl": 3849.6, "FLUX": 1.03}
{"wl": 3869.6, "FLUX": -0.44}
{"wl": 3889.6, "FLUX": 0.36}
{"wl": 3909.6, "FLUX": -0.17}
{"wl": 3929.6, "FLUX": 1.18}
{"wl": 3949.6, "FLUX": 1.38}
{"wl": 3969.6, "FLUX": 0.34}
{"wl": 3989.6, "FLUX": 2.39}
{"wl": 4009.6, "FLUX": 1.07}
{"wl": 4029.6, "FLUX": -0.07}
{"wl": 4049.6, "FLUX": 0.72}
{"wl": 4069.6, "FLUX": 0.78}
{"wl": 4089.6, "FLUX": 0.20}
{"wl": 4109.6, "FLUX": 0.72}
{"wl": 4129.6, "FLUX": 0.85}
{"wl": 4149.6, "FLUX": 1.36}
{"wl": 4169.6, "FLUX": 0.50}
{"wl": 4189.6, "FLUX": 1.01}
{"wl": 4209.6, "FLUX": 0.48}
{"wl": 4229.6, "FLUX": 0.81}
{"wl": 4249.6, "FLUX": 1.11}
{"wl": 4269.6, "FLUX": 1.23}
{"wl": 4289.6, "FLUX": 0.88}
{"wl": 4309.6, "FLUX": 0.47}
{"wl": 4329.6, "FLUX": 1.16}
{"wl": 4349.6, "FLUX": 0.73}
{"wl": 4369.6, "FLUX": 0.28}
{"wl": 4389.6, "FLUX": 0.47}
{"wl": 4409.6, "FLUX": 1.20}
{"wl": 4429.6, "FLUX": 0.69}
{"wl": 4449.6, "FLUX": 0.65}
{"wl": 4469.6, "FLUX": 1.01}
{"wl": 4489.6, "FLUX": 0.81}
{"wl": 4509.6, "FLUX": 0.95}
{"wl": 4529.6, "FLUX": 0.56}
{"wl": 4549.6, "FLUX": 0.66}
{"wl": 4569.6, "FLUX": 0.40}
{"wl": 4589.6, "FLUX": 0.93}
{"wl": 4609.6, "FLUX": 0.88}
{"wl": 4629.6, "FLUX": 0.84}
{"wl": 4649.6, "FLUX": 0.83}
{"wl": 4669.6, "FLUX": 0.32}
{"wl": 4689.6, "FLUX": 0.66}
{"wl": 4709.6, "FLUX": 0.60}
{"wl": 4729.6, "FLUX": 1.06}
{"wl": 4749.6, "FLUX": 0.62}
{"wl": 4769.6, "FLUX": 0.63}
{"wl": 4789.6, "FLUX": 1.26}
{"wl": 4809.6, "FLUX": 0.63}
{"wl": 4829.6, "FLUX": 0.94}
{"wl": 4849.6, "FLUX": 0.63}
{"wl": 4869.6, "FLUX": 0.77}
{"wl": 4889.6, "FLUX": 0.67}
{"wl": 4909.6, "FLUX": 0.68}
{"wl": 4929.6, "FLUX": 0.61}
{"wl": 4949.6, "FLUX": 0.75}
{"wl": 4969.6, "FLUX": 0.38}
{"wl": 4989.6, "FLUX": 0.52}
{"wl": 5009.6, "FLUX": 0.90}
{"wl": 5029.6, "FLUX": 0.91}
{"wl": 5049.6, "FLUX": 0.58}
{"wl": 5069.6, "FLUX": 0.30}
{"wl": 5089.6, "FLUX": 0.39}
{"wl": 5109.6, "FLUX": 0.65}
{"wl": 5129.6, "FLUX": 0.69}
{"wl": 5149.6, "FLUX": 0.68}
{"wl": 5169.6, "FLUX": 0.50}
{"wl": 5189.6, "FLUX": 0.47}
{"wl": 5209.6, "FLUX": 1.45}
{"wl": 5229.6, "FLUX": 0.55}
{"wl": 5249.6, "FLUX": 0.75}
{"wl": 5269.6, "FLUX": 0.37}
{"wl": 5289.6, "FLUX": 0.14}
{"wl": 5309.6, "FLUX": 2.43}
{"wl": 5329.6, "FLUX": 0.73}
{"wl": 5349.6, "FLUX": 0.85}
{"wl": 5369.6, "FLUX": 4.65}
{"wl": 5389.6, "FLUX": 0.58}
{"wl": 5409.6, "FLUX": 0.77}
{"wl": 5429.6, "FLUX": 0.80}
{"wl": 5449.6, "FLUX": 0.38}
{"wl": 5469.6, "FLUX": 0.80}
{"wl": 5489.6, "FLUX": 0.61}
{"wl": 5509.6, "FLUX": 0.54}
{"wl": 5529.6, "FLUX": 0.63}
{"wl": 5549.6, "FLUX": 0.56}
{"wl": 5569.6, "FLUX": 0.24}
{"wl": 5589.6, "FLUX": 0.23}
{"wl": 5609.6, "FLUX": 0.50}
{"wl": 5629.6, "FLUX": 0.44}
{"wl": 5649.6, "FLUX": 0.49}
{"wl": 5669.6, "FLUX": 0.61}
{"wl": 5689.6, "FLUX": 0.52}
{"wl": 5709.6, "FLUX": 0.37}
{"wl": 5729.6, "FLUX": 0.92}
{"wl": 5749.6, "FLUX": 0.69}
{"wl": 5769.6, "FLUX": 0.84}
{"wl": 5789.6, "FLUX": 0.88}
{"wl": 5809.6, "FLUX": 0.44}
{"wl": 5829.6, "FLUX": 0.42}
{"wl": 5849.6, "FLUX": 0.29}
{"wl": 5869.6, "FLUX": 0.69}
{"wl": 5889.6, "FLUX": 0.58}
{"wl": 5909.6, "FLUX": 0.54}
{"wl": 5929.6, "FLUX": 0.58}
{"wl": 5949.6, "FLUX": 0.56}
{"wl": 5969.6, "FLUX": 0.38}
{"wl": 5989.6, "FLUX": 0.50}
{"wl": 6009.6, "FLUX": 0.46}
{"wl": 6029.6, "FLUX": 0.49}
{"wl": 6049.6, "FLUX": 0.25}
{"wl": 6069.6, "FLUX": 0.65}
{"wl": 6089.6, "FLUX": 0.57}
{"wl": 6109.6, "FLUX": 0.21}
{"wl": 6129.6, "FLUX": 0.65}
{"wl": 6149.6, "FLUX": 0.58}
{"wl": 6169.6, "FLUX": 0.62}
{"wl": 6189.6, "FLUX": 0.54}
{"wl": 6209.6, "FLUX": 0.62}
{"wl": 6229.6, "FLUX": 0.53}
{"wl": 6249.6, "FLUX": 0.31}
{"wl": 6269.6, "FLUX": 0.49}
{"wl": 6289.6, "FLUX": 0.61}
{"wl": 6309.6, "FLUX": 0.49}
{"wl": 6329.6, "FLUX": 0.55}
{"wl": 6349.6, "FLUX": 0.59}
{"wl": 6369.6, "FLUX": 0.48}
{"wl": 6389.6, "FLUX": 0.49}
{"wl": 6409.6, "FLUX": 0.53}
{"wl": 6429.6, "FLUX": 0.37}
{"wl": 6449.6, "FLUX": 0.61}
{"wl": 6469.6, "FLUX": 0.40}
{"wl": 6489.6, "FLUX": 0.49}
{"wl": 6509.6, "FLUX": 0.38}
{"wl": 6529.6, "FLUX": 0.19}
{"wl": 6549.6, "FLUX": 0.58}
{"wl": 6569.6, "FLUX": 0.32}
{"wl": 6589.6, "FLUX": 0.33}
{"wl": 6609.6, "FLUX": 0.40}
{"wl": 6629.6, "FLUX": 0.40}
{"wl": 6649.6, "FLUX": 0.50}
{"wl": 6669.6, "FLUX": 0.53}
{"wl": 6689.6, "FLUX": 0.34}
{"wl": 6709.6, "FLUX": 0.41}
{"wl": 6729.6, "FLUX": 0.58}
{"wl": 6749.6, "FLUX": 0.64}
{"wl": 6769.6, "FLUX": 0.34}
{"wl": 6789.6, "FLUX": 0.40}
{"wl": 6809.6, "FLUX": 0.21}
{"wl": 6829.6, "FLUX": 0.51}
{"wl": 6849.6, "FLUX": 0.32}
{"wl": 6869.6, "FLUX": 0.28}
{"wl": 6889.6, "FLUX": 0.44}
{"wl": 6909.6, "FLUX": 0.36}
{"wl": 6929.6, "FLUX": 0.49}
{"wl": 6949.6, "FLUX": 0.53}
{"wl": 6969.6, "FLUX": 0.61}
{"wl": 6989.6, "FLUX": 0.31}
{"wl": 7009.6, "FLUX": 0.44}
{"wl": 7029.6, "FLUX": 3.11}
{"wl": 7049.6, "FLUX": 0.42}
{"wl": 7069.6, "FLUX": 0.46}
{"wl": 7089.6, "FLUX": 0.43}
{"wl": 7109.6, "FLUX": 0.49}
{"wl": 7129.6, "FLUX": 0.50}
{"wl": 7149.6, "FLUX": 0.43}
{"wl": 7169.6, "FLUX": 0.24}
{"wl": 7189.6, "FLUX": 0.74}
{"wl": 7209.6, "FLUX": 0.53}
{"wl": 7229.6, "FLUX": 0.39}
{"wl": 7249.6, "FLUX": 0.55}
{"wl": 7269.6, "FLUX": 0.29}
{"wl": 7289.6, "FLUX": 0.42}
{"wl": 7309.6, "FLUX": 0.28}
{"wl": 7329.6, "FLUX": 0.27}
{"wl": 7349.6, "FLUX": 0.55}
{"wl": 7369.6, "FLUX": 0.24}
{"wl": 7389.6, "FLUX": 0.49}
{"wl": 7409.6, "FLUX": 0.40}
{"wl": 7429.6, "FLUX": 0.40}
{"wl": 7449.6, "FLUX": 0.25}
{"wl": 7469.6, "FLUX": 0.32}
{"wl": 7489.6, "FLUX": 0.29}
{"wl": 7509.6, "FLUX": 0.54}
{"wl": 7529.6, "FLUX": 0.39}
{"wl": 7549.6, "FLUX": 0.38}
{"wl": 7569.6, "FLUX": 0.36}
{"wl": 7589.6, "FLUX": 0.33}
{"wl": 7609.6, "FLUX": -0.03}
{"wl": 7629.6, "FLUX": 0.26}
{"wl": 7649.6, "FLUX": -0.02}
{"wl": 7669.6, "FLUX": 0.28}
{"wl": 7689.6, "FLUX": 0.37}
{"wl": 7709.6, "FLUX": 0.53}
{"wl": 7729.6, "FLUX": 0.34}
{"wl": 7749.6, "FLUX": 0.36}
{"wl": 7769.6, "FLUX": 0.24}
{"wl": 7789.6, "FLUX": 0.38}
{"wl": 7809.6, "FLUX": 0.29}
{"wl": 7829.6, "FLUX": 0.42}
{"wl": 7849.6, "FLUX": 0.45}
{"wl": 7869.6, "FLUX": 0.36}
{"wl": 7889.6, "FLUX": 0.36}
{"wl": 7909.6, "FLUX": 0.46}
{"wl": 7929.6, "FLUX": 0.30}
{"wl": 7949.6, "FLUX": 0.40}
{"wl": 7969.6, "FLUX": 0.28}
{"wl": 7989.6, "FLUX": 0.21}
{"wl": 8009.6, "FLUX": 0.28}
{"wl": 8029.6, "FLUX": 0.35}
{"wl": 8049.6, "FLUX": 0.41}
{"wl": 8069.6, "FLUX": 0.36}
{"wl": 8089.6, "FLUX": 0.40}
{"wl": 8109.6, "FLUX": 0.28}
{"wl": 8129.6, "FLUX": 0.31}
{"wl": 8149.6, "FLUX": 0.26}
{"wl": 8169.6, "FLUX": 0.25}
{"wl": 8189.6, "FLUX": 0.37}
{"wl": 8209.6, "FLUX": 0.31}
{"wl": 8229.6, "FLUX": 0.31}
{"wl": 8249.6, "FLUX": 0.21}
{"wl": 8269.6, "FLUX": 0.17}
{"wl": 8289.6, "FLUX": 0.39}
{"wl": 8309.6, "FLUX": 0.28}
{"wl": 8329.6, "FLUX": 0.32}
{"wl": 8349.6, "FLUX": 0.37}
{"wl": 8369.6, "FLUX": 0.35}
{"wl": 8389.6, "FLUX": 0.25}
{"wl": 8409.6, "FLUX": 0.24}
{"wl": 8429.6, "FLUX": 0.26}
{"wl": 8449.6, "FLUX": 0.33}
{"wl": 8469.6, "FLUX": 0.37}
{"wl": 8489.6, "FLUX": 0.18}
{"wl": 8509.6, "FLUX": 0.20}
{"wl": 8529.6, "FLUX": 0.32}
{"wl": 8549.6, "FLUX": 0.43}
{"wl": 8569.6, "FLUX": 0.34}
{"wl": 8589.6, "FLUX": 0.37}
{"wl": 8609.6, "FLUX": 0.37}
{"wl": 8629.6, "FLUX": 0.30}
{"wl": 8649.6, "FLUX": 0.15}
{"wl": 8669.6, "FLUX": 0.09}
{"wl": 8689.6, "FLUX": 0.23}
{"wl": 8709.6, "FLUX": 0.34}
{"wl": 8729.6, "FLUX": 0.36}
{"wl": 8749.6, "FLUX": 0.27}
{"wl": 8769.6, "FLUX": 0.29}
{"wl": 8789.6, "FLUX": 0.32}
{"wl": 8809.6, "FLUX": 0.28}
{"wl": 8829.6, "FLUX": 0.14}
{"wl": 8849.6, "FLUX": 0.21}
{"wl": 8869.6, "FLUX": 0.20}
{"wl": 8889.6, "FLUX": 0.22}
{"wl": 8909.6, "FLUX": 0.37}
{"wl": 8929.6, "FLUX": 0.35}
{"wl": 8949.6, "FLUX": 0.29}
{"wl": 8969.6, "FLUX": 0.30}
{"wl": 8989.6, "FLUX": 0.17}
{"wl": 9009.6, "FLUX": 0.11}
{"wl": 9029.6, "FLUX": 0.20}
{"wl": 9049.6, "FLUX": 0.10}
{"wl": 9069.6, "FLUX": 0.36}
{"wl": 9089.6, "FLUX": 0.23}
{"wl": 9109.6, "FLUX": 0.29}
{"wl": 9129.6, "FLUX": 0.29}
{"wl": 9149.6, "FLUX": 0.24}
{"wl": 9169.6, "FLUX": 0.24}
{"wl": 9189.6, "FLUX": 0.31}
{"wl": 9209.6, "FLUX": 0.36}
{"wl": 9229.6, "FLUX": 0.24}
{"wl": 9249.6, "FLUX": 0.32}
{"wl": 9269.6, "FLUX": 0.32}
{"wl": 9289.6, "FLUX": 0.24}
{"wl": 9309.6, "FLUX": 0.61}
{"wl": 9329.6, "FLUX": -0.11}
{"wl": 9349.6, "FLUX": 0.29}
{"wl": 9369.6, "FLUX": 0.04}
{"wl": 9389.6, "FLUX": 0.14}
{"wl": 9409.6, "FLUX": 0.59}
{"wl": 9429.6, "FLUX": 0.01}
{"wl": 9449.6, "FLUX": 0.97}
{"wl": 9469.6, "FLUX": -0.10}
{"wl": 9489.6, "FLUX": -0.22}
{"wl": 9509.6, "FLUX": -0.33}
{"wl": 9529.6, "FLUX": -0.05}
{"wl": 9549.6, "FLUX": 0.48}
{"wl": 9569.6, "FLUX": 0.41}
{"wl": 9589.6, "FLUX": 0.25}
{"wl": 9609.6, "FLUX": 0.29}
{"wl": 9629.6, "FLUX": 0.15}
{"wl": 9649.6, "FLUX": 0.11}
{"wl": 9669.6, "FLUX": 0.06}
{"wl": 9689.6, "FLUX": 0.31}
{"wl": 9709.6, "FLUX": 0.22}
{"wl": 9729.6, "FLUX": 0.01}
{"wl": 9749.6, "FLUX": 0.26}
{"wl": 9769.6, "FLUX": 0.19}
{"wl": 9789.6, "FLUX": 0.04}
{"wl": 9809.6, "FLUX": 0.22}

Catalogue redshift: 0.07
